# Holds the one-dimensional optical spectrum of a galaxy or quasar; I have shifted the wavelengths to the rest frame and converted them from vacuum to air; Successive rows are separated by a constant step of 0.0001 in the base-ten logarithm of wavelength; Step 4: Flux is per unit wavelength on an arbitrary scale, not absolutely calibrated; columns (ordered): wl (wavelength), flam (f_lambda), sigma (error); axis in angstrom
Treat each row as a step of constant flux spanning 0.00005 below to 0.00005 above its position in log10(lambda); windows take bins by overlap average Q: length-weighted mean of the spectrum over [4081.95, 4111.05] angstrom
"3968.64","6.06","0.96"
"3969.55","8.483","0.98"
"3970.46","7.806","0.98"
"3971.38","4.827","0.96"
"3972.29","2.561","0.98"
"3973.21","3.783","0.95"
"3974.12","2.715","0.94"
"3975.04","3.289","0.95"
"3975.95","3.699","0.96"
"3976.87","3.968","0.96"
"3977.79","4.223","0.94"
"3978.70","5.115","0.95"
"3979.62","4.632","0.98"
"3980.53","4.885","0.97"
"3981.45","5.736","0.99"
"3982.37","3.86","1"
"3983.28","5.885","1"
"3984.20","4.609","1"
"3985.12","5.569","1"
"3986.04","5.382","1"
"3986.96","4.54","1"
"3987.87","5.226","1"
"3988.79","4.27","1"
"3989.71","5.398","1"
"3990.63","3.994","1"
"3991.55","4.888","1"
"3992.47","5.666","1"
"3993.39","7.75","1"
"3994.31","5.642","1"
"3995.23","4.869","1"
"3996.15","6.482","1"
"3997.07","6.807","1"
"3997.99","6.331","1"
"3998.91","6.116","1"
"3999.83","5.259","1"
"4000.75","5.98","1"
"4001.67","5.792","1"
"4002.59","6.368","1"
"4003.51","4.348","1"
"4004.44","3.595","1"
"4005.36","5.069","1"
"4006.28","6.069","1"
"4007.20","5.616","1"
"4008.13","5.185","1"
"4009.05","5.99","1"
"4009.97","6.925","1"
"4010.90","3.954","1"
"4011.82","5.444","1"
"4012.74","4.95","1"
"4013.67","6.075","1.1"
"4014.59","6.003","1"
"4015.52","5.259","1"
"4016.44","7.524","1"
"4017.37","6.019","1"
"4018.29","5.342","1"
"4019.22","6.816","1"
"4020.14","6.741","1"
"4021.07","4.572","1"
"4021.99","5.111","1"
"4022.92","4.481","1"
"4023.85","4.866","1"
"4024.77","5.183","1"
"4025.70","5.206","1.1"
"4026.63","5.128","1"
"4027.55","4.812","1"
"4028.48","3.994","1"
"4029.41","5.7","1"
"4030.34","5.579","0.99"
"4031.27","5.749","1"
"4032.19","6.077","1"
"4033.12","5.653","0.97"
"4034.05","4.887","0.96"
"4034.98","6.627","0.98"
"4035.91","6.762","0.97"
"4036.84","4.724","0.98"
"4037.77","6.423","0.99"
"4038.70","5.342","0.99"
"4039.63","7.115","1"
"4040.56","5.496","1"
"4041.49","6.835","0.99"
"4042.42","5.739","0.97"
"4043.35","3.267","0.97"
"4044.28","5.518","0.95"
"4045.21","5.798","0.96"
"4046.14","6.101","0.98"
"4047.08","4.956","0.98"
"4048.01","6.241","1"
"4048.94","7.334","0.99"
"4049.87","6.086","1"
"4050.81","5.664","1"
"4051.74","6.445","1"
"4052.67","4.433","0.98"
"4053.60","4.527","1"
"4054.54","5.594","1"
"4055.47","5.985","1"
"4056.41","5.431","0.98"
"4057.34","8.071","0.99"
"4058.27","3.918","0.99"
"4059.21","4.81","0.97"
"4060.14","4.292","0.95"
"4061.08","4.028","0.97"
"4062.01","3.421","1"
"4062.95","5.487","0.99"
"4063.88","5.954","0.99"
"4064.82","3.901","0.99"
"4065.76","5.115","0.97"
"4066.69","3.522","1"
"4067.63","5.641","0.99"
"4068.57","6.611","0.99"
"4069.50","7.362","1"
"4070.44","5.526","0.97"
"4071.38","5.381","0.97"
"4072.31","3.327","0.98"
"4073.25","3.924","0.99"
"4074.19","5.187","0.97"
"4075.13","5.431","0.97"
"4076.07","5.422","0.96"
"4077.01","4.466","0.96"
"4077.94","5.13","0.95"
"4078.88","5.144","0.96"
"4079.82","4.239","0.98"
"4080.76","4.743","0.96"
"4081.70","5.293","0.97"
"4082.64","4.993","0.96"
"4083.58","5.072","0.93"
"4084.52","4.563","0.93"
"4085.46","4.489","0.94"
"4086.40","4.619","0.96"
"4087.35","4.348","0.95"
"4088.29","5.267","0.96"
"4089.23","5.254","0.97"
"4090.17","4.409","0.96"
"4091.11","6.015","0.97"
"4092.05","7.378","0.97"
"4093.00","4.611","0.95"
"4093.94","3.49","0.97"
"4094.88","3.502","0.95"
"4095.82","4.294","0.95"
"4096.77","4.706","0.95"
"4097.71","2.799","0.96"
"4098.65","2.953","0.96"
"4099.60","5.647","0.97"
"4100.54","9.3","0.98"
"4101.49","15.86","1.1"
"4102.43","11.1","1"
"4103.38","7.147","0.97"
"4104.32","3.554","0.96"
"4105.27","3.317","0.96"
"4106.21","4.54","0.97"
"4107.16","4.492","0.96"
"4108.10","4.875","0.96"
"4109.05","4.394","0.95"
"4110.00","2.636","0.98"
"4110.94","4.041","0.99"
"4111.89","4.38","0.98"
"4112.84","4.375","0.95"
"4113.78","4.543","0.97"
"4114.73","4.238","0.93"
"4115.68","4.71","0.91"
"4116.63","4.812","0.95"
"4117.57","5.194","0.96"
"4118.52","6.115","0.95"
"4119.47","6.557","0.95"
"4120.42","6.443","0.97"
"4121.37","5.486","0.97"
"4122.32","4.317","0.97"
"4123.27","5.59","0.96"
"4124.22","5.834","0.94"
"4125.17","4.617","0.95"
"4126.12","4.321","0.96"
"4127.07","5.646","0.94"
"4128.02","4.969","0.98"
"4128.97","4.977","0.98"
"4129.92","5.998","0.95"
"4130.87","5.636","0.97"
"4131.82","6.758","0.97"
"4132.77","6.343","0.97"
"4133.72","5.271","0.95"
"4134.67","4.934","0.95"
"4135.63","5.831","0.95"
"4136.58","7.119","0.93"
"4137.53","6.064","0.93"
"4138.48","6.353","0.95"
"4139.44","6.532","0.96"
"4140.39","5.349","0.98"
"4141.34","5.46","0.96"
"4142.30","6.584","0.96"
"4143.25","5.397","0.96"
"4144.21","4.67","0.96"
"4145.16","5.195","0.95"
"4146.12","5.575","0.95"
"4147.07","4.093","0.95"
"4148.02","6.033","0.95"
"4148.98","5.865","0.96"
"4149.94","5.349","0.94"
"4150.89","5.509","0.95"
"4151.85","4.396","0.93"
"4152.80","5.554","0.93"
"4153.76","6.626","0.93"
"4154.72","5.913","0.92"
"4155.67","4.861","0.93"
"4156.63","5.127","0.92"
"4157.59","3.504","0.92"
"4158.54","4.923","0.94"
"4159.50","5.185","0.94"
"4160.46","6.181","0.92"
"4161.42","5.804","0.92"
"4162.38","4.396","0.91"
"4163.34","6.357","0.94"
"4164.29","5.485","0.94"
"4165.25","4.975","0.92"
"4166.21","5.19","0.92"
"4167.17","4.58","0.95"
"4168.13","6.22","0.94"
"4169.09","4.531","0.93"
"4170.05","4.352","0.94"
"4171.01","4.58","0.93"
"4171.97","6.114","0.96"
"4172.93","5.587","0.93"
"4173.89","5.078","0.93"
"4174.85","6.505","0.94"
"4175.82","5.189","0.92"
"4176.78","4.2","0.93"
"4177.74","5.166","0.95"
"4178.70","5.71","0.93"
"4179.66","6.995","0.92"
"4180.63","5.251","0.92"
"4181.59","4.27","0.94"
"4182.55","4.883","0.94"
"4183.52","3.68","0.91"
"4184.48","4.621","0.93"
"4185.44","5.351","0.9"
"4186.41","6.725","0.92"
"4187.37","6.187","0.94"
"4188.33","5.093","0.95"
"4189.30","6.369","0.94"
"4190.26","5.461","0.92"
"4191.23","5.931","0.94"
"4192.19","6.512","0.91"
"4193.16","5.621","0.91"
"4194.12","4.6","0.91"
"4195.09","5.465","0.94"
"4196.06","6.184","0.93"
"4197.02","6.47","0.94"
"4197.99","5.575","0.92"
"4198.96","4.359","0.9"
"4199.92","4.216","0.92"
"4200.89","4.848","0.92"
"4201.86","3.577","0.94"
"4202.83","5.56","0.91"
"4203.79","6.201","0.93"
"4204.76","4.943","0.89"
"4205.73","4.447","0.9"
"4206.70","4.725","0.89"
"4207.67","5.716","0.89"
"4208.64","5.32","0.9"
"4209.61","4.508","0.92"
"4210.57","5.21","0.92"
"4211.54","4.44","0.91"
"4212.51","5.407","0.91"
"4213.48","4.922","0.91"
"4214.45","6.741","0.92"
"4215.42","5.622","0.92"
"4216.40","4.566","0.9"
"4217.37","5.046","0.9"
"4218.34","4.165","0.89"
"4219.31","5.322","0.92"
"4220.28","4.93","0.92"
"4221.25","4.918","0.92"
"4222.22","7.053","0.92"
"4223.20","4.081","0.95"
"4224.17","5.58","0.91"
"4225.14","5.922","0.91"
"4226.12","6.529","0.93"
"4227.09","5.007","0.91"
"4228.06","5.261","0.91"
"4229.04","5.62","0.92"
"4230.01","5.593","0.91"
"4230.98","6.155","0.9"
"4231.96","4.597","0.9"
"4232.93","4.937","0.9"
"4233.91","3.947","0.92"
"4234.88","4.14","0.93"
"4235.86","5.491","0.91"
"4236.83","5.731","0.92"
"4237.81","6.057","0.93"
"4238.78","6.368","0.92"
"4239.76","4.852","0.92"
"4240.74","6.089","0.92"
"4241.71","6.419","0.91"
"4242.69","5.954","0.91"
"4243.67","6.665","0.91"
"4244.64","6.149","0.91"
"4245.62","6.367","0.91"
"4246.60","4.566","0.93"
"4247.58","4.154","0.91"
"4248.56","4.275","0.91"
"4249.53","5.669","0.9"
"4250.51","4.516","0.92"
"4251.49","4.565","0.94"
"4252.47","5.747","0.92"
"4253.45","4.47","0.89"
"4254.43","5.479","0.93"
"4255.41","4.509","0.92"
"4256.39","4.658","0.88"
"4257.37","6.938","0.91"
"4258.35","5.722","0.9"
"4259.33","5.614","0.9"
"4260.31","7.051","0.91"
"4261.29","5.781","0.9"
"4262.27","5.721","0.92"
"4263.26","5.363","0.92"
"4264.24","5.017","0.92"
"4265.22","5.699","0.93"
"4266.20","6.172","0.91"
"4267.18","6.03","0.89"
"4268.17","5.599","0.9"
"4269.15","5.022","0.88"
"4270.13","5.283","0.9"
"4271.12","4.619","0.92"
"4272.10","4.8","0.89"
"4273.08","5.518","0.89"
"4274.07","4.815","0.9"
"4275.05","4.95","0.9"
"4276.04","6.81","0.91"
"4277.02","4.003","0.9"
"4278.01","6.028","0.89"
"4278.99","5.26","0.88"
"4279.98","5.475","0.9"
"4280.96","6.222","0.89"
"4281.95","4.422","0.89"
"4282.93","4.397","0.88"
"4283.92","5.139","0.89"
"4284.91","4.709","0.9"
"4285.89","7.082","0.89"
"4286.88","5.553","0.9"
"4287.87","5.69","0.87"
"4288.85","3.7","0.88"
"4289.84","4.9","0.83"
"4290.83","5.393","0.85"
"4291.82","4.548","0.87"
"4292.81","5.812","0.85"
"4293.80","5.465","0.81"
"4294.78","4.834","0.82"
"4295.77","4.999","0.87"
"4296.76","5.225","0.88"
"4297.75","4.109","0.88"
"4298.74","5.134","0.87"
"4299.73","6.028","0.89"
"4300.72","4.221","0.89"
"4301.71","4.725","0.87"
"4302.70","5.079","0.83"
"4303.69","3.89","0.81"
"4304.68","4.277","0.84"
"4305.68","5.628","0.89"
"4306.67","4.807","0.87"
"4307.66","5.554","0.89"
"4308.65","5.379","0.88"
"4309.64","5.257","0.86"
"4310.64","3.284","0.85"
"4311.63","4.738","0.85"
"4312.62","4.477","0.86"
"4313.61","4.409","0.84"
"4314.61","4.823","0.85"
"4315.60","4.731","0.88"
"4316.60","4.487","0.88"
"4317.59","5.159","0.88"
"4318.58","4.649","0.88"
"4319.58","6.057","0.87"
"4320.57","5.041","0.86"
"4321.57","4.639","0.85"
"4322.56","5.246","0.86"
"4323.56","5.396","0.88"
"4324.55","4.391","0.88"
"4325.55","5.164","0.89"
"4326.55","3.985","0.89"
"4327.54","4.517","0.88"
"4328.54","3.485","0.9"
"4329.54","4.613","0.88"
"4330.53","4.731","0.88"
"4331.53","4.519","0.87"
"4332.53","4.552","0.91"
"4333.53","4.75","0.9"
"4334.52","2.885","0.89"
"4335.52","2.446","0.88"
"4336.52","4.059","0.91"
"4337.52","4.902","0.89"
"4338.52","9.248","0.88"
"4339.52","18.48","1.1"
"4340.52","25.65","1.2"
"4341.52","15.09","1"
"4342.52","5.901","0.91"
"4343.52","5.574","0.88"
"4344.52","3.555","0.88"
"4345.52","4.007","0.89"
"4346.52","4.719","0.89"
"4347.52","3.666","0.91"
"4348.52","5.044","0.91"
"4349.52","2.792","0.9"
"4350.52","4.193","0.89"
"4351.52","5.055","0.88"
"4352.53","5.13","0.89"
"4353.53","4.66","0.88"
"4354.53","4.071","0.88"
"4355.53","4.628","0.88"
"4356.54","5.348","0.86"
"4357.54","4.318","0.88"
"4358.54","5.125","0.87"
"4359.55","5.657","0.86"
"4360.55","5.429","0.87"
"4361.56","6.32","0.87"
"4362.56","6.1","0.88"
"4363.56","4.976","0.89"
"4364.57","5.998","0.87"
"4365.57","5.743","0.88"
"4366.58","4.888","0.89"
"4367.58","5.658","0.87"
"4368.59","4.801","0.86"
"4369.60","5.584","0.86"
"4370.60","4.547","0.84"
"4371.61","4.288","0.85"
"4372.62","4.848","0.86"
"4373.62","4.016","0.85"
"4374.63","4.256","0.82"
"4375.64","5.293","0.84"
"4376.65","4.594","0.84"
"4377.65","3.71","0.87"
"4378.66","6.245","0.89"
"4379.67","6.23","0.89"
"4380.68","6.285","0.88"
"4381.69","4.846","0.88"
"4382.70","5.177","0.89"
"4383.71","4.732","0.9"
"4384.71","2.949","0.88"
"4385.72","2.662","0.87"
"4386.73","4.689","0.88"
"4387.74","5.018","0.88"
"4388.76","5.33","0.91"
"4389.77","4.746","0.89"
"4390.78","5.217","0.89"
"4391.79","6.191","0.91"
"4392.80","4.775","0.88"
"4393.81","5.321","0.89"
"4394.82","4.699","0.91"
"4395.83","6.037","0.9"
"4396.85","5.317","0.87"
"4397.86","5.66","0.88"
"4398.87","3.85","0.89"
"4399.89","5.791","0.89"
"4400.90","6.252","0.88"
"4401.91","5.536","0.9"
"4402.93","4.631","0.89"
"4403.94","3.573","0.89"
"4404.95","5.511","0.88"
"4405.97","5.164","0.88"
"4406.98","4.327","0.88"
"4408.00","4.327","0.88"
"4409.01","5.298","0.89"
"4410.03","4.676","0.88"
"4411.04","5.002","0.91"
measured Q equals 5.3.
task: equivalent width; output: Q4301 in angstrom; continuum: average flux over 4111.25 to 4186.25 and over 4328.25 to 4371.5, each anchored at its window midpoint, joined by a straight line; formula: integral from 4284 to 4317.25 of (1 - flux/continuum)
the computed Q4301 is 4.7 angstrom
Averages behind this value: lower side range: 5.34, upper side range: 5.88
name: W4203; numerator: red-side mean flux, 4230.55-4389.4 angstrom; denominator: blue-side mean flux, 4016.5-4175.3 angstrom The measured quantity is 1.0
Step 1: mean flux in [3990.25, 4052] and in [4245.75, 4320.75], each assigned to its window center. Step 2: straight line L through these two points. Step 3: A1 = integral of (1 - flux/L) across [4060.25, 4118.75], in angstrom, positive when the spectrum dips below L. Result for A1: 4.5 angstrom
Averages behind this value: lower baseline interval 5.65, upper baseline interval 5.14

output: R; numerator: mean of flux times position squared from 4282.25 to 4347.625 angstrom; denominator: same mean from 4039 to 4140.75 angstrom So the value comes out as 1.15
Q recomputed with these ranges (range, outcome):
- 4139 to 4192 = 5.36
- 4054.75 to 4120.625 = 5.17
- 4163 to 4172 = 5.18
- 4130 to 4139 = 6.04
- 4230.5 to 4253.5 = 5.34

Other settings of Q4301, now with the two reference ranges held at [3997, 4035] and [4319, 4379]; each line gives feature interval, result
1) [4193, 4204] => 0.7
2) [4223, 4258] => 1.2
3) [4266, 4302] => 2.3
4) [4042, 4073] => 1.3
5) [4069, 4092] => 2.1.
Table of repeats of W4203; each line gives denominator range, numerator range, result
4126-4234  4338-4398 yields 1.07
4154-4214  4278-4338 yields 0.92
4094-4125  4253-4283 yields 1.02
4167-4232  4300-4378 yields 1.01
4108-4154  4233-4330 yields 0.97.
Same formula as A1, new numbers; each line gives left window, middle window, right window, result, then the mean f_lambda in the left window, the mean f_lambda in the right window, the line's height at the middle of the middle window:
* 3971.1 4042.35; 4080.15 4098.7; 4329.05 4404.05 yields 2.4 angstrom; 5.32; 5.5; 5.36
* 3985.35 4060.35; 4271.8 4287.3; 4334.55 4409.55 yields 0.6 angstrom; 5.56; 5.53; 5.54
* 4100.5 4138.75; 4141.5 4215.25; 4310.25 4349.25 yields 4.9 angstrom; 5.63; 5.81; 5.68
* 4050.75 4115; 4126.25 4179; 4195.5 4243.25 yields -2.3 angstrom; 5.14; 5.29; 5.22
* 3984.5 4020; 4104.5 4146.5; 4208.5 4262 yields 1.9 angstrom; 5.6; 5.37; 5.48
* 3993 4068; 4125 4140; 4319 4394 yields -0.6 angstrom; 5.53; 5.45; 5.5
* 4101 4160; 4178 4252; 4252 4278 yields 1.9 angstrom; 5.5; 5.45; 5.47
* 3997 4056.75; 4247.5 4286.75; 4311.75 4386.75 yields 0.8 angstrom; 5.61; 5.4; 5.45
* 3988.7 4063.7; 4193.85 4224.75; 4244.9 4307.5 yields 0.9 angstrom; 5.54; 5.21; 5.3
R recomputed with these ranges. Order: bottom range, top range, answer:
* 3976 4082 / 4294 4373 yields 1.16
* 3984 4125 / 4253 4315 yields 1.08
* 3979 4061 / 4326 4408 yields 1.16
